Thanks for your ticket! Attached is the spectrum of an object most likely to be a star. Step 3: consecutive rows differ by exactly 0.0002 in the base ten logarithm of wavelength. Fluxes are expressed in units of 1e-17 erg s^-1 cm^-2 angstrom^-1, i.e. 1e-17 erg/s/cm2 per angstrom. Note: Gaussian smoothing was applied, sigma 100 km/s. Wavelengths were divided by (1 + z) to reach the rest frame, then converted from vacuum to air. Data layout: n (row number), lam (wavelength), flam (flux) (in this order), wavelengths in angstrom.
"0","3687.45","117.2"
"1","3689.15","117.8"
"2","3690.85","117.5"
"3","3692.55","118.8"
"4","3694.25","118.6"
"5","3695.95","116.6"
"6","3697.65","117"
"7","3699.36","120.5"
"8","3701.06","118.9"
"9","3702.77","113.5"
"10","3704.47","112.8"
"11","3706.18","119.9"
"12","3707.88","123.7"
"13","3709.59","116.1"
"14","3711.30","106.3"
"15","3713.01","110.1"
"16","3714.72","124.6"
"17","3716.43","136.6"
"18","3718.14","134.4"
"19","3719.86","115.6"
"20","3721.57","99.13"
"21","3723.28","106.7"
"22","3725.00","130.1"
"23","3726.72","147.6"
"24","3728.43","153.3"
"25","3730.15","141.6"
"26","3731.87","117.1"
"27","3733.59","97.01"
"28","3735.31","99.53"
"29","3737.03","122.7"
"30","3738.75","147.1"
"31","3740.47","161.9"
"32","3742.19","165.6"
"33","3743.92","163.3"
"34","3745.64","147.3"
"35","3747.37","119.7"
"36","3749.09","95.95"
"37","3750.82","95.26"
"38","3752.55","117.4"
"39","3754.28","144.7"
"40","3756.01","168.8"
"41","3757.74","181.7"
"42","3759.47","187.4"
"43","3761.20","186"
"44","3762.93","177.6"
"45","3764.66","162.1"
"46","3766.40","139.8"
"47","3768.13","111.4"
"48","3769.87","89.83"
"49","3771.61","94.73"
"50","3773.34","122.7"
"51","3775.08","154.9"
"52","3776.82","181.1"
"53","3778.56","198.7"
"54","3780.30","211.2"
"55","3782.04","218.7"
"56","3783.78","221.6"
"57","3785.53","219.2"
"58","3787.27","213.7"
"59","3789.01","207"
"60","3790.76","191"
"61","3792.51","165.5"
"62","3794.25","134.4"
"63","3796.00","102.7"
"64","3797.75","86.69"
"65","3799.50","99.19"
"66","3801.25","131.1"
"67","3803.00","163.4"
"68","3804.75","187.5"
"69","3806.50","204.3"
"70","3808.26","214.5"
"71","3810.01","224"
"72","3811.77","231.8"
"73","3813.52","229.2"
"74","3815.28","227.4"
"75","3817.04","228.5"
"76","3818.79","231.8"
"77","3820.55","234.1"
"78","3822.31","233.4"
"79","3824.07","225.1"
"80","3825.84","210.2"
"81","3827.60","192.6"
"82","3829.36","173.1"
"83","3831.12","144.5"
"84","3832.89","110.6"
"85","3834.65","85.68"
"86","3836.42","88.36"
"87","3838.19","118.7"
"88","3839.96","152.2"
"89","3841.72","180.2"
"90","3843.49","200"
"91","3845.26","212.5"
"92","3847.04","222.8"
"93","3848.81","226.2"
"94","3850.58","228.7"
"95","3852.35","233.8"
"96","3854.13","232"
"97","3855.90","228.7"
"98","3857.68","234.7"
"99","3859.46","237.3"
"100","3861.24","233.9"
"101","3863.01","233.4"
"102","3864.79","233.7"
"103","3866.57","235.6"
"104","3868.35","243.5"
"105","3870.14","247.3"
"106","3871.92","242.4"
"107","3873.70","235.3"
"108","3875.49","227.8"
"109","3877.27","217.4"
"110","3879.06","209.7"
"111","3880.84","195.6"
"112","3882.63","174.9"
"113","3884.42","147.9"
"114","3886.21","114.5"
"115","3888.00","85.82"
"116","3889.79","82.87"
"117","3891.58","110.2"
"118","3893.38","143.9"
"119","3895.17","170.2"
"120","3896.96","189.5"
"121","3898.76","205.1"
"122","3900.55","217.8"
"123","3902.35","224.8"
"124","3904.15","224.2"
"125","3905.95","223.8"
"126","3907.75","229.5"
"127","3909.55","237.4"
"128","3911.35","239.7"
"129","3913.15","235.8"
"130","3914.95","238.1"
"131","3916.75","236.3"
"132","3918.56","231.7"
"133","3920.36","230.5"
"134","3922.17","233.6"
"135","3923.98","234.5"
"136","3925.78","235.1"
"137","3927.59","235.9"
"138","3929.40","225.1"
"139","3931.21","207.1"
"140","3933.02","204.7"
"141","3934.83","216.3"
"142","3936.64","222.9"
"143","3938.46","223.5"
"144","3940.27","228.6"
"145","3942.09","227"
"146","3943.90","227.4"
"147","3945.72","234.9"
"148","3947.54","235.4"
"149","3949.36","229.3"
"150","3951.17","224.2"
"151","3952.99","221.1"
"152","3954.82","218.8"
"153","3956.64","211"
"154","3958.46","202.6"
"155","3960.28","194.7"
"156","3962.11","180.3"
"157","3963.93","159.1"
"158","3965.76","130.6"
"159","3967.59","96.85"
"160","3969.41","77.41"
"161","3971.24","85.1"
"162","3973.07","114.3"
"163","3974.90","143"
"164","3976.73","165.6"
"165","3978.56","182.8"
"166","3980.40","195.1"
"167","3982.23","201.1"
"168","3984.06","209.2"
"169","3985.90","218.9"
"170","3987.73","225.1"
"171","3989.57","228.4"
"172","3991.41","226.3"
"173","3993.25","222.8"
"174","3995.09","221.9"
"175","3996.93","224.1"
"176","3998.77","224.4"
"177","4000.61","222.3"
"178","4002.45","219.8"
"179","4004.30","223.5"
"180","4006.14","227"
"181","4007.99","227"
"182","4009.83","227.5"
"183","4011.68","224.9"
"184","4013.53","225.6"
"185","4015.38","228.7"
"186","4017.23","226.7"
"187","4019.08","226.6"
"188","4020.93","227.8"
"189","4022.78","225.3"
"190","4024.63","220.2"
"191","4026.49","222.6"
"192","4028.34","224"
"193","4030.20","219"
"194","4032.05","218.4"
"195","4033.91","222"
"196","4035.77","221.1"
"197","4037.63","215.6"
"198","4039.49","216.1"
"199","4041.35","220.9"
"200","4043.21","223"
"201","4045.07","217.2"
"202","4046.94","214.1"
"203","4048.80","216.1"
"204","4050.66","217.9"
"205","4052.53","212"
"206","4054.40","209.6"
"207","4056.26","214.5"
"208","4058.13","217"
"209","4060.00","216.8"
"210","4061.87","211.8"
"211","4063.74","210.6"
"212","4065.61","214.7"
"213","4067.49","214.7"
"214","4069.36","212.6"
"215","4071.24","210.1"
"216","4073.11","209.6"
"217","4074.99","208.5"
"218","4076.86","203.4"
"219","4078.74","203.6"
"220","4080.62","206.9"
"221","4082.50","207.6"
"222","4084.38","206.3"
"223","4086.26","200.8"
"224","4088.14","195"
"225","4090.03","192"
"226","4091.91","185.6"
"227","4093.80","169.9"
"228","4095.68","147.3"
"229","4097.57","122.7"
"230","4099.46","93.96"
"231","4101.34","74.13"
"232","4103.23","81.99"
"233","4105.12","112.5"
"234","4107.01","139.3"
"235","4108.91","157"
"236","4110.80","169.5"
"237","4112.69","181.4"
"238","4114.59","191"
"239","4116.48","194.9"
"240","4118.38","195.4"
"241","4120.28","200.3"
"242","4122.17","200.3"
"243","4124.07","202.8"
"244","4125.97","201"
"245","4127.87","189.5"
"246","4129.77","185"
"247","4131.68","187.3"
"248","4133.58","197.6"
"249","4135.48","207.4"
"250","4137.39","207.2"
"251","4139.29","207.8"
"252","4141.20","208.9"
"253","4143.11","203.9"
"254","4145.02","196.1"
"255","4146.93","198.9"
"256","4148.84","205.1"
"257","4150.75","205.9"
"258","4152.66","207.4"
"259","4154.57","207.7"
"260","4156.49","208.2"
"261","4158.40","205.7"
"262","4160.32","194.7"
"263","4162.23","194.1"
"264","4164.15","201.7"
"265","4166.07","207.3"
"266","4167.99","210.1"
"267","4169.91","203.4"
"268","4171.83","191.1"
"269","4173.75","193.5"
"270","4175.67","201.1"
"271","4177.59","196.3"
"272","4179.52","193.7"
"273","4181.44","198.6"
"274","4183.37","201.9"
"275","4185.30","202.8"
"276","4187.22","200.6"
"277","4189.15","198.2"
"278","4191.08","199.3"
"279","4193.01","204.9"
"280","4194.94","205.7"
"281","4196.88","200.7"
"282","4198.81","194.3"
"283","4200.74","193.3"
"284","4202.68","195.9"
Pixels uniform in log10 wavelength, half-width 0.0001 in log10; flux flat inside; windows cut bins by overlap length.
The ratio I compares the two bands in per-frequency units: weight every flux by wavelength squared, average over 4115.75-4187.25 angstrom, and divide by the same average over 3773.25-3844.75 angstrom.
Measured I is 1.32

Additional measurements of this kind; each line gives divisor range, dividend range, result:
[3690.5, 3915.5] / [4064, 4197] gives 1.31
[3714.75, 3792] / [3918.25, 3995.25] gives 1.48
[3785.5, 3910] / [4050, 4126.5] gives 1.09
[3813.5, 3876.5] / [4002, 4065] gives 1.17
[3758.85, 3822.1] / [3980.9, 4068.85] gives 1.39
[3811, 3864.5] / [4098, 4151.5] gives 1.02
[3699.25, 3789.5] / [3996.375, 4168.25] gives 1.66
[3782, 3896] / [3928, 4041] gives 1.18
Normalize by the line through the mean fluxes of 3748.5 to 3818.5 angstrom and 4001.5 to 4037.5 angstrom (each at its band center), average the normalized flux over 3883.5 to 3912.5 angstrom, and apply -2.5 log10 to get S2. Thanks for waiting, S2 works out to 0.10 mag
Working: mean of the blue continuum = 169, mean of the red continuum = 224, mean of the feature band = 179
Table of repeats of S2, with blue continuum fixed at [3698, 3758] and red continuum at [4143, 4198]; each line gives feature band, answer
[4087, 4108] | 0.339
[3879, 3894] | 0.127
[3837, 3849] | -0.239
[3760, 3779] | -0.097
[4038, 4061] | -0.193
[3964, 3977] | 0.397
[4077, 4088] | -0.098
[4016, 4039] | -0.246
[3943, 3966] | -0.248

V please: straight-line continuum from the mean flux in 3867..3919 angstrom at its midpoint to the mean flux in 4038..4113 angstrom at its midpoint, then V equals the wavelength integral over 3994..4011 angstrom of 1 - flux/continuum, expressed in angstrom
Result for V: -2.8 angstrom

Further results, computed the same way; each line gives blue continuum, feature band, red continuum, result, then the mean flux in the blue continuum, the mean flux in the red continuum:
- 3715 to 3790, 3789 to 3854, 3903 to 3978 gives -4.95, 149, 204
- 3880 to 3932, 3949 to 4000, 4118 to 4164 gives 3.24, 199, 201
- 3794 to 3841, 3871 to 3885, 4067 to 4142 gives -2.61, 173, 182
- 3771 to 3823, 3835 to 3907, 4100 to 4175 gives -3.75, 186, 188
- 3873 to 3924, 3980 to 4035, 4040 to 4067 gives -3.14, 198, 215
